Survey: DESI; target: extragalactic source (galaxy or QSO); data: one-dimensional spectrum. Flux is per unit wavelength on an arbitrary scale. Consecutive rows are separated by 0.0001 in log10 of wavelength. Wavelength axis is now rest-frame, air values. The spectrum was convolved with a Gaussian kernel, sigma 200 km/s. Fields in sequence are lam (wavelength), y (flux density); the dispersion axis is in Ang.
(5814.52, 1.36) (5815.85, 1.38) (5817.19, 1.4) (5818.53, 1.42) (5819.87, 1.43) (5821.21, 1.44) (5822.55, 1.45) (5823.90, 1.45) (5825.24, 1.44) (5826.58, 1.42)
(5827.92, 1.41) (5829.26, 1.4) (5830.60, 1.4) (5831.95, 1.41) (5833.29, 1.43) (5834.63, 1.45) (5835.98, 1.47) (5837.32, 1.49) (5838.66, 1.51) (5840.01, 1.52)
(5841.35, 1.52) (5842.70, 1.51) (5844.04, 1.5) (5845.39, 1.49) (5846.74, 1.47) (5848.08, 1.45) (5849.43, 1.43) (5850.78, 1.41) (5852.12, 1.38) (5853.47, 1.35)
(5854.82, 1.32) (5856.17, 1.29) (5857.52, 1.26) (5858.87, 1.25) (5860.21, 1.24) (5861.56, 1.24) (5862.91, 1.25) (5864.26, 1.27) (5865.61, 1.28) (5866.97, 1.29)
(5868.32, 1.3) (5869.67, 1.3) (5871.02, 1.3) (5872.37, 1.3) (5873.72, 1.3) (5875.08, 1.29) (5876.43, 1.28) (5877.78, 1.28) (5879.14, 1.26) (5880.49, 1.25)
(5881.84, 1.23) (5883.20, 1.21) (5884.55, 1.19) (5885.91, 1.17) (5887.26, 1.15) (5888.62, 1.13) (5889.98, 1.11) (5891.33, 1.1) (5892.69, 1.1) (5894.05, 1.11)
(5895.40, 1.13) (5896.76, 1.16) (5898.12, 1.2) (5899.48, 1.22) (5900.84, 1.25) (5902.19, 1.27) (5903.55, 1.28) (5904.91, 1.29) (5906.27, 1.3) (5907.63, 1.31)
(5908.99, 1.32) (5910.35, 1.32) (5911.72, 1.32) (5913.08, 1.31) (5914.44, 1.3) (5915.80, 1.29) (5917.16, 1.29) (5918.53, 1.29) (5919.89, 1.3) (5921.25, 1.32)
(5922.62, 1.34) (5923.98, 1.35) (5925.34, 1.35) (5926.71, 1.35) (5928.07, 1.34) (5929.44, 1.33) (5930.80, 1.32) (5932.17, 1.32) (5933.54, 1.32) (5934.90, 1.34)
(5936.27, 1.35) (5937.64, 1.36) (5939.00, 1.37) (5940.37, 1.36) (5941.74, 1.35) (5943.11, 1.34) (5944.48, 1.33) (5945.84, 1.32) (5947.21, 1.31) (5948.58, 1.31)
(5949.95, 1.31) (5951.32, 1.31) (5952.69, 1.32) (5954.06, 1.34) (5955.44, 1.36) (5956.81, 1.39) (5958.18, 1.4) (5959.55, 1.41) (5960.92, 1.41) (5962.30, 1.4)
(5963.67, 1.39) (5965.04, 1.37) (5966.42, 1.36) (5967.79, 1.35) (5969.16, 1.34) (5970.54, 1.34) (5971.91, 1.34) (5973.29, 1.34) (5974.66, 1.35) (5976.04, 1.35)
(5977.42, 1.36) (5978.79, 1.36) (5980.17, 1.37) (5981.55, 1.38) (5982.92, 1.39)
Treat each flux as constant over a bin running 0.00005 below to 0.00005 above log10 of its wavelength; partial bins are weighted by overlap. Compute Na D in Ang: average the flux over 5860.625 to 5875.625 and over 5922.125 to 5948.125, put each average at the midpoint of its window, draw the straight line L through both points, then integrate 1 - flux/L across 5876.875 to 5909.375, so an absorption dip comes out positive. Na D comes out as 2.37 Ang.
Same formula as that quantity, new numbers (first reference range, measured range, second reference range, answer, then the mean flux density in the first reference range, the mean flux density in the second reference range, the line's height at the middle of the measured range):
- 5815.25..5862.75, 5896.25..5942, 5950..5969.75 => 2.39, 1.41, 1.37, 1.38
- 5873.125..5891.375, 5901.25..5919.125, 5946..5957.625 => -0.53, 1.21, 1.33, 1.26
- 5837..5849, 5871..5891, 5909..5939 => 2.69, 1.49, 1.33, 1.41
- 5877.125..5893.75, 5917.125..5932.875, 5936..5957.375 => -0.54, 1.18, 1.34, 1.28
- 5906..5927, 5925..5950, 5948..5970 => 0.03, 1.32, 1.36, 1.34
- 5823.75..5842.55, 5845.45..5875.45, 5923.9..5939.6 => 2.15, 1.45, 1.34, 1.42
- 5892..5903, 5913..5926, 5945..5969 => -0.71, 1.18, 1.36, 1.25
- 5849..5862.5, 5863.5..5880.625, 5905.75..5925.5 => 0.37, 1.31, 1.31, 1.31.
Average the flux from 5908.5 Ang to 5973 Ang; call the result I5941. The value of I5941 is 1.34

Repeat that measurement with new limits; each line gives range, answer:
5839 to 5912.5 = 1.29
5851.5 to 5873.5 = 1.29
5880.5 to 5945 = 1.27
